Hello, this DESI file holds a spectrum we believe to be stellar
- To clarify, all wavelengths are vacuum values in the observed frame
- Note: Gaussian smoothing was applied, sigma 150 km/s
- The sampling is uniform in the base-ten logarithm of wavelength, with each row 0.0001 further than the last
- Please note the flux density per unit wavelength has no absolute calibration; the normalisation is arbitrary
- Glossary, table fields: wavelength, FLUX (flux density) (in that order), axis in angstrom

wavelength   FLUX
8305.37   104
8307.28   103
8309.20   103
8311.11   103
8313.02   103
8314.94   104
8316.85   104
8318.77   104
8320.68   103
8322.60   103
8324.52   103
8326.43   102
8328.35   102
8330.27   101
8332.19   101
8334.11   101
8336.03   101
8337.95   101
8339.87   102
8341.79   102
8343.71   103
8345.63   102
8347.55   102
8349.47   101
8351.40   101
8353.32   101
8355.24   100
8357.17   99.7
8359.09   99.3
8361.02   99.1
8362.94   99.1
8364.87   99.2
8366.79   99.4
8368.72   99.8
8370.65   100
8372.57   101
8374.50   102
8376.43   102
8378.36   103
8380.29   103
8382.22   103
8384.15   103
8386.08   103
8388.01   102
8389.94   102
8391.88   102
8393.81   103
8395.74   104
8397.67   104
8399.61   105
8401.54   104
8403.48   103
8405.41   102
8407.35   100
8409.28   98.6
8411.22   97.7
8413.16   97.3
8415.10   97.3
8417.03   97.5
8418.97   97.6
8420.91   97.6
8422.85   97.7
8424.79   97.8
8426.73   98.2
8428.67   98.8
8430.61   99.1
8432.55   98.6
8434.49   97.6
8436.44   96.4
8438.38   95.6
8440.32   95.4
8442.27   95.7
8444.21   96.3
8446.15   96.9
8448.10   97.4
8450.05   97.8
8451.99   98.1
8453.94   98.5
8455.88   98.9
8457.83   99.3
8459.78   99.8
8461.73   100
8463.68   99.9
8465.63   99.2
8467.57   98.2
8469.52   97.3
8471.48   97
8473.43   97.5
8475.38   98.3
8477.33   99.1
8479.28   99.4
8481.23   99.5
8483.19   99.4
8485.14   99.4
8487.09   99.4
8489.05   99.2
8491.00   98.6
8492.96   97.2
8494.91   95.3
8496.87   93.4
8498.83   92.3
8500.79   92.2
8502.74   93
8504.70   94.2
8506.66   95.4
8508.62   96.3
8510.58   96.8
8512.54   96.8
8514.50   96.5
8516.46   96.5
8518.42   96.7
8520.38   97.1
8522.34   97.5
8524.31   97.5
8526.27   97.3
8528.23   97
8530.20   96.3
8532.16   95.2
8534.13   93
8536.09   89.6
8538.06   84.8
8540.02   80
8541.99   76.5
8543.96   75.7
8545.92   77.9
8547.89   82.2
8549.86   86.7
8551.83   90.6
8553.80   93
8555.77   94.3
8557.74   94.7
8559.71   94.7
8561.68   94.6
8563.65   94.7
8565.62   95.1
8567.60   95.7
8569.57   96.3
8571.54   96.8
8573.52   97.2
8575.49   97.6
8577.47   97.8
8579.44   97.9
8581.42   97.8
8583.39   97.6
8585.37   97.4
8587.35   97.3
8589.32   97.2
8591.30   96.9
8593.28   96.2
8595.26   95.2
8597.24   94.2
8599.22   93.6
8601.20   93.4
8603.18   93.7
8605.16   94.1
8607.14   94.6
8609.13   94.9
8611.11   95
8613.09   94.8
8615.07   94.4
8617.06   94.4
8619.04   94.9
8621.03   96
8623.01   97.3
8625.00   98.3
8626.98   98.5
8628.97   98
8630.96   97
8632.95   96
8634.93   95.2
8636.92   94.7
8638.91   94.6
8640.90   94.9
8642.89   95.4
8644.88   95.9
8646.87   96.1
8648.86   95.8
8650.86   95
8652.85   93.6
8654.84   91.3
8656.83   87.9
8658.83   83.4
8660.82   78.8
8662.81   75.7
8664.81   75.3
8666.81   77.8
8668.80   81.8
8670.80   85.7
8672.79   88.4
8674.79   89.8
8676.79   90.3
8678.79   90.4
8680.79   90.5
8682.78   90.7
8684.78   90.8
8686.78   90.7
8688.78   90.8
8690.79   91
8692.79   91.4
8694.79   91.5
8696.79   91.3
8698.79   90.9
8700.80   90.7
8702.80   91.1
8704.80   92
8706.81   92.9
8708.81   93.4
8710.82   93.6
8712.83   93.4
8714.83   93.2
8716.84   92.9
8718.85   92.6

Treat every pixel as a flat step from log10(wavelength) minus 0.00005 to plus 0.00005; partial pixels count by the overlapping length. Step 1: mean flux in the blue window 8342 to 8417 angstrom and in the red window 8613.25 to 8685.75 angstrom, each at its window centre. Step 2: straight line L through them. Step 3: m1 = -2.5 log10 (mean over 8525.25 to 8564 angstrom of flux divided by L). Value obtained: 0.068 mag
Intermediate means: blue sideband 101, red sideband 91.3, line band 89.4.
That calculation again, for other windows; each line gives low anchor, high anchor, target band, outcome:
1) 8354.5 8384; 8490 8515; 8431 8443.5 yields 0.01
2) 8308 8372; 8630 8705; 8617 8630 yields -0.06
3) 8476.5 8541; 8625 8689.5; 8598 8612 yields -0.02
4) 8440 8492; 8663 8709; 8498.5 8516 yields 0.02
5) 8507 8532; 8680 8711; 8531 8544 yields 0.12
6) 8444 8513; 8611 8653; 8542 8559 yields 0.12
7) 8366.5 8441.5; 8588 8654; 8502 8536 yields 0.02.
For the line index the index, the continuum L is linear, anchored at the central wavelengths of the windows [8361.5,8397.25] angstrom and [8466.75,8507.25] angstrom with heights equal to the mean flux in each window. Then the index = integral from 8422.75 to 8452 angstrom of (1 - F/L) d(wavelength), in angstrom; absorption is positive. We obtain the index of 0.5 angstrom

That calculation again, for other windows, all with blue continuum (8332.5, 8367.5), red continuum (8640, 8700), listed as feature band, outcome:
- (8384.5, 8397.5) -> -0.5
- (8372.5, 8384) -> -0.3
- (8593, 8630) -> -1.7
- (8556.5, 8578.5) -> -0.7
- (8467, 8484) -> -0.4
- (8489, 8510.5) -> 0.0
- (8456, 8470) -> -0.4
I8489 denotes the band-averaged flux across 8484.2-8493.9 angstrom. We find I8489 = 98.8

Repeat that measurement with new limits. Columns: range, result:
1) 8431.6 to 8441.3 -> 96.7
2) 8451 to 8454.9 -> 98.4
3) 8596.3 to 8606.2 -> 93.8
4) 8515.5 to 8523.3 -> 97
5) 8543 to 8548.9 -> 78.7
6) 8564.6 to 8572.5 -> 96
